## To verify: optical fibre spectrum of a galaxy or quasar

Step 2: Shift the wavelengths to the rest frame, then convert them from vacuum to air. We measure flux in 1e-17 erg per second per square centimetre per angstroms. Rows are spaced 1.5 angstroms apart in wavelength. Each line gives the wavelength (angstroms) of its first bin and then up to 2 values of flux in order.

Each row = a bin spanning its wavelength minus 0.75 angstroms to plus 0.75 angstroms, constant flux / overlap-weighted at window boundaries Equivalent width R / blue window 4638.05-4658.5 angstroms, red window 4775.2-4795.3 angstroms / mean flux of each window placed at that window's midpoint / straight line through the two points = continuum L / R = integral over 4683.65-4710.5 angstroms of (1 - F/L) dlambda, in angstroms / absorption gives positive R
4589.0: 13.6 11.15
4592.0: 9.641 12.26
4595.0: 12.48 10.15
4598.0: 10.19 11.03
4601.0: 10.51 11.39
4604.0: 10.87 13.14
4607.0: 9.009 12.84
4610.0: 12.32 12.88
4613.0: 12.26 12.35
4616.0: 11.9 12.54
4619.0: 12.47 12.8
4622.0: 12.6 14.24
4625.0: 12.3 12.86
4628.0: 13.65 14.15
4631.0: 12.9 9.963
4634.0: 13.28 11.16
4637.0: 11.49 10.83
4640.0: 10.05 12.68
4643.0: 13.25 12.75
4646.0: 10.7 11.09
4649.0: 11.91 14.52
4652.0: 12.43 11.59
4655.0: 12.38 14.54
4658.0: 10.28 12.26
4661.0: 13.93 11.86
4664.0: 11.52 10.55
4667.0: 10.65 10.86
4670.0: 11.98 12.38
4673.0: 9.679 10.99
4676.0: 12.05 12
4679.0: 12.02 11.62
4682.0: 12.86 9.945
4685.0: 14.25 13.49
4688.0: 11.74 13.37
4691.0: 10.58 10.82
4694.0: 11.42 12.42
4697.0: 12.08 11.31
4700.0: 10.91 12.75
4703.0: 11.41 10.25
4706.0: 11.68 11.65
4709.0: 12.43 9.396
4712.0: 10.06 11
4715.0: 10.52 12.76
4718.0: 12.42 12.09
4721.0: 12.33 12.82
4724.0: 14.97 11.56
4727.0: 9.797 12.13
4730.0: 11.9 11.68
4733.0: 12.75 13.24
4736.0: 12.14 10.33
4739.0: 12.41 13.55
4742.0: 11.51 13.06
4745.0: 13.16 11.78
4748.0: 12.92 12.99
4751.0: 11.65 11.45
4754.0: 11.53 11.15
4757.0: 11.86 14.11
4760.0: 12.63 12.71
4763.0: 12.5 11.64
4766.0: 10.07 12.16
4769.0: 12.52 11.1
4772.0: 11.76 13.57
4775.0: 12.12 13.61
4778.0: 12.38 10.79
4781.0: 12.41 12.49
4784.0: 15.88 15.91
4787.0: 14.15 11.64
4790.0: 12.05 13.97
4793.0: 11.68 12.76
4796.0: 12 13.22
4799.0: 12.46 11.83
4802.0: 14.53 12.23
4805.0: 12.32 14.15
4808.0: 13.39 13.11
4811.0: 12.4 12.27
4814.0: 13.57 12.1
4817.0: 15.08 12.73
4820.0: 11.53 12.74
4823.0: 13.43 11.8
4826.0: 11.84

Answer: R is 1.37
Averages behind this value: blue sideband 12.1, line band 11.8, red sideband 13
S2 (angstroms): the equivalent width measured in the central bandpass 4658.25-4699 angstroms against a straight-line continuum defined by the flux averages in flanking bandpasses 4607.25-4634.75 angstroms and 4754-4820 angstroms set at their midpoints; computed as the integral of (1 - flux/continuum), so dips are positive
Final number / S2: 2.8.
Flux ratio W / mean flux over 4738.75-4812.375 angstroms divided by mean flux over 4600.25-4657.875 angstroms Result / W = 1.0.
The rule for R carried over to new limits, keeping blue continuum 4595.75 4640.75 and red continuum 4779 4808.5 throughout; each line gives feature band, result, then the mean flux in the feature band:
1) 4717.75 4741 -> 0.7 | 12.2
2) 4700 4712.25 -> 1.2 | 11.2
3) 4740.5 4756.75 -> 0.7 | 12.2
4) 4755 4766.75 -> 0.6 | 12.1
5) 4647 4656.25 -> -0.3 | 12.5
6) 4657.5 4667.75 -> 0.5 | 11.6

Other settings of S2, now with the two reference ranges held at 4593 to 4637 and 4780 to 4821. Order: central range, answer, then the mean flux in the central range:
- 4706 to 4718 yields 1.3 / 11.2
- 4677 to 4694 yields 0.5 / 12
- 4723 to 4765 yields 1.5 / 12.3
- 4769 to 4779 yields 0.4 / 12.4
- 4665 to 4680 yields 1.3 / 11.3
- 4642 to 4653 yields -0.1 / 12.4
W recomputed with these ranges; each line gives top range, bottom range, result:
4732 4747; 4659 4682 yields 1.06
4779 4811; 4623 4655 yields 1.06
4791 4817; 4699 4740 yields 1.09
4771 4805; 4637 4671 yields 1.08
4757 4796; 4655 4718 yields 1.08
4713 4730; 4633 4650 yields 1.02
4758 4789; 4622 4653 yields 1.03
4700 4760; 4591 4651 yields 1.00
